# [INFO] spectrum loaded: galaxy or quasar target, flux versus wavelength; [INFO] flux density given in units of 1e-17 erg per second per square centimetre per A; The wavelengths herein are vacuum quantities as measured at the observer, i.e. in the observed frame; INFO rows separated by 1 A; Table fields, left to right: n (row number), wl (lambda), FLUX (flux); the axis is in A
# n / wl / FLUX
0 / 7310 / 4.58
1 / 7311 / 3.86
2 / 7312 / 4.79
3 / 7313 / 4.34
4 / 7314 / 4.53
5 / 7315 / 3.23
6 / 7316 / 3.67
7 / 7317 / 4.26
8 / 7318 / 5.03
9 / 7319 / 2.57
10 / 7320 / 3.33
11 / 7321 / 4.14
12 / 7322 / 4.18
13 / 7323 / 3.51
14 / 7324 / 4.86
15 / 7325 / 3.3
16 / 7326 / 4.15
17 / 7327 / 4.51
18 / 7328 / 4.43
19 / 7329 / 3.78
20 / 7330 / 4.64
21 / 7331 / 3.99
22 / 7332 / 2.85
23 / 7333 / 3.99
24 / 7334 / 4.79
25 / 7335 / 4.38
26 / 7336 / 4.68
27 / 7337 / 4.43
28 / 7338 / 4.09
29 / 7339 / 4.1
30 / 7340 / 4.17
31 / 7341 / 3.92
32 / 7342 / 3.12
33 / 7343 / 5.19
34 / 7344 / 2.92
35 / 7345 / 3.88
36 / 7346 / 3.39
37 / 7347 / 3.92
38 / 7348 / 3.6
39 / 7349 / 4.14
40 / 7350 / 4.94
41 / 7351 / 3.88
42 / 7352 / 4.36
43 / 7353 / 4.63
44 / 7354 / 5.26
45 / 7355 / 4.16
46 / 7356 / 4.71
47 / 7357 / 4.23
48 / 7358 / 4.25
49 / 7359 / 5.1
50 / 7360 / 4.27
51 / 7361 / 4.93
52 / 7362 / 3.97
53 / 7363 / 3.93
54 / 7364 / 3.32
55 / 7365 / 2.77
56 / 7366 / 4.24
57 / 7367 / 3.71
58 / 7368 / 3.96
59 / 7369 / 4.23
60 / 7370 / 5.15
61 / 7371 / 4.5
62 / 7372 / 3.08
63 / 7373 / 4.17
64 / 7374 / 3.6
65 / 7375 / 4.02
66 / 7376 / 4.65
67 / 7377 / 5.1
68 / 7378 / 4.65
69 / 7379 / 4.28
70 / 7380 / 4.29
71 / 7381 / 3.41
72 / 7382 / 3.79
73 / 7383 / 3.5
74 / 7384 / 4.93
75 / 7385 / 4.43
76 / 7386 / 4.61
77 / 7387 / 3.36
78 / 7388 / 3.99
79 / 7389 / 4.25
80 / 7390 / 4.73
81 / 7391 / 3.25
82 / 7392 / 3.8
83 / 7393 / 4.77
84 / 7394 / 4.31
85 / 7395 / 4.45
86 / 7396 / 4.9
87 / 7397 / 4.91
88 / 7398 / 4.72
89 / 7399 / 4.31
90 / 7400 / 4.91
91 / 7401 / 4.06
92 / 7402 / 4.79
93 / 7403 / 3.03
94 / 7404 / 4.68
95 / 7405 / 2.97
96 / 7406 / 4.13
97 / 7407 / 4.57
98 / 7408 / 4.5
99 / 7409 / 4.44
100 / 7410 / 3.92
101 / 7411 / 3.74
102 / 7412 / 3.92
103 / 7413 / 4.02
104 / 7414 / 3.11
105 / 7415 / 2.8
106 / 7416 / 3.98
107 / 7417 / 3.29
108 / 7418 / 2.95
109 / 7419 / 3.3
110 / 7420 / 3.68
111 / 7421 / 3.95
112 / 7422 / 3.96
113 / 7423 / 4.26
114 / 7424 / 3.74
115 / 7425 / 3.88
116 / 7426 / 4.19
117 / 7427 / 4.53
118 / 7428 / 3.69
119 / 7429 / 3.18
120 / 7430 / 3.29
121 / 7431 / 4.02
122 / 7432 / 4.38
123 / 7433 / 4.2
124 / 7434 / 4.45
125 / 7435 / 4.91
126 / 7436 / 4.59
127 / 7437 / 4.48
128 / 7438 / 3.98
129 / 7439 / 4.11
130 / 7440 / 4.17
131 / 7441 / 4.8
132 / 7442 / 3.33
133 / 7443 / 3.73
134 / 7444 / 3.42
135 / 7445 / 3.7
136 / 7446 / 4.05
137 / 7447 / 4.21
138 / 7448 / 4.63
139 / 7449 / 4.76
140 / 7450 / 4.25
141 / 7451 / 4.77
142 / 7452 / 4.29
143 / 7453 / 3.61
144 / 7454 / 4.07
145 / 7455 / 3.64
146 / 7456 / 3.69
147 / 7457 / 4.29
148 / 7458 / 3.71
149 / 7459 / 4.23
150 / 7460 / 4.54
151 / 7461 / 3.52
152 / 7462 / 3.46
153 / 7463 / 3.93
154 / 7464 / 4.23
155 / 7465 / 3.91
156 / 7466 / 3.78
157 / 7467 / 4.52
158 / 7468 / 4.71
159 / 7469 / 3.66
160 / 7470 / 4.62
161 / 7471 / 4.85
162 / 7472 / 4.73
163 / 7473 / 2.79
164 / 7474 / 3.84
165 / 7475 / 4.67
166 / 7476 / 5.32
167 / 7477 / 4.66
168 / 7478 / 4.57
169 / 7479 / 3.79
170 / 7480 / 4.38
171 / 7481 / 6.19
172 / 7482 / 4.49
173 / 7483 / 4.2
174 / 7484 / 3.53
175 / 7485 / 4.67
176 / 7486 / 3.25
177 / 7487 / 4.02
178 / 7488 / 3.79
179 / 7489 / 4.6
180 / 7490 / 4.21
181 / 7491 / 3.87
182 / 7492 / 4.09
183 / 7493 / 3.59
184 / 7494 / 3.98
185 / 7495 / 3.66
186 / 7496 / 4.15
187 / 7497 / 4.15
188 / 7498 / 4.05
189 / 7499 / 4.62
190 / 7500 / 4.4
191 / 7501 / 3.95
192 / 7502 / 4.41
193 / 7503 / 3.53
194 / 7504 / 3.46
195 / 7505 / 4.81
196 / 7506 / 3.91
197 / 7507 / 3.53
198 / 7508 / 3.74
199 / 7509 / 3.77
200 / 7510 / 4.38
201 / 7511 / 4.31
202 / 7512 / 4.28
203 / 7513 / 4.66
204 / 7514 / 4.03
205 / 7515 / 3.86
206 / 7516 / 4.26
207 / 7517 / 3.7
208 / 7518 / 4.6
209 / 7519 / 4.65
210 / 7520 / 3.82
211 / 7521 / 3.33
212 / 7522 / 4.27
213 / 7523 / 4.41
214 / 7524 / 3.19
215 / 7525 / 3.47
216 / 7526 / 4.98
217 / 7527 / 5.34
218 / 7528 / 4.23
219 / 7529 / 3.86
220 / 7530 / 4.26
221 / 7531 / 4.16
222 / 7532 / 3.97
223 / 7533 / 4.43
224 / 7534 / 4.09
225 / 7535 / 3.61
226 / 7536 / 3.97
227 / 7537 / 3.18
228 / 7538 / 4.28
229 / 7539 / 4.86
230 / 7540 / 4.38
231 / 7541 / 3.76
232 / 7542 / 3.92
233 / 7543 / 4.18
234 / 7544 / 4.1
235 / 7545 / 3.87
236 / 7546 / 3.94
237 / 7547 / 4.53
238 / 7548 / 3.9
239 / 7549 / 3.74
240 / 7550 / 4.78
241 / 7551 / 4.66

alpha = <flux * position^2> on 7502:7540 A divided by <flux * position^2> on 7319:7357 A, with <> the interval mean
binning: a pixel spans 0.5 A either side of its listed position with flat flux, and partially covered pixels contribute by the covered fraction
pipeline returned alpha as 1.0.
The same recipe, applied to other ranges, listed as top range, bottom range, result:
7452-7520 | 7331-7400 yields 1.02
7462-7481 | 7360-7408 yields 1.06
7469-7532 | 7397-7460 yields 1.06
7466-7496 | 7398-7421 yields 1.11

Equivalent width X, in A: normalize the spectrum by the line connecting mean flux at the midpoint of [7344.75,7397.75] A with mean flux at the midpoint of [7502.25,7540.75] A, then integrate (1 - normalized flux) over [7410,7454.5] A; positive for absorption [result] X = 2.1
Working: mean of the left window 4.21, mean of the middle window 3.96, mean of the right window 4.09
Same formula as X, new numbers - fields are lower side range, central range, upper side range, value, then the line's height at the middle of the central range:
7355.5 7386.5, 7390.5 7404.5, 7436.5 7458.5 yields -0.7 A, 4.15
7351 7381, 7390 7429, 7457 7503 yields 1.9 A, 4.22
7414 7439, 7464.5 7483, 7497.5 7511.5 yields -1.9 A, 3.99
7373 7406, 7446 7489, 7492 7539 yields -0.8 A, 4.14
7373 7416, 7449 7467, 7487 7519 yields 0.4 A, 4.11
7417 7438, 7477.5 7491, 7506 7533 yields -0.7 A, 4.06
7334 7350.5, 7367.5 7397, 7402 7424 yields -2.3 A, 3.92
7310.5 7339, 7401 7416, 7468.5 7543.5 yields 0.7 A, 4.11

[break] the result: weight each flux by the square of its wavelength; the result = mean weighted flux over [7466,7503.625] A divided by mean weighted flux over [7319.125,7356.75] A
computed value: 1.07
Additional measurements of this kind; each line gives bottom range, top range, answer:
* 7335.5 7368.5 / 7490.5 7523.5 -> 1.03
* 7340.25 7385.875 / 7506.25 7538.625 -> 1.03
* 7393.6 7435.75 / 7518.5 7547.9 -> 1.05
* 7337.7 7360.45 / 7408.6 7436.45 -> 0.94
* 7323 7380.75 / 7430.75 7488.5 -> 1.04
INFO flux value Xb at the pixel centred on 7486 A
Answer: 3.25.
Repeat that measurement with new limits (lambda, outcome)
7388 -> 3.99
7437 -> 4.48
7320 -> 3.33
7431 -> 4.02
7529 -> 3.86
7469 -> 3.66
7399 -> 4.31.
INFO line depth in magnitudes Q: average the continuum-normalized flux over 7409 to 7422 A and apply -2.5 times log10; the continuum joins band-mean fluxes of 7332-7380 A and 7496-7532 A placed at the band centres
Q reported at 0.15 mag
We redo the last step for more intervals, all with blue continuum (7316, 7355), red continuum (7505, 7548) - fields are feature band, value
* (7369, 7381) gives -0.05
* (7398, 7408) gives -0.03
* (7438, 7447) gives 0.04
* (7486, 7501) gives 0.01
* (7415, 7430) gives 0.11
